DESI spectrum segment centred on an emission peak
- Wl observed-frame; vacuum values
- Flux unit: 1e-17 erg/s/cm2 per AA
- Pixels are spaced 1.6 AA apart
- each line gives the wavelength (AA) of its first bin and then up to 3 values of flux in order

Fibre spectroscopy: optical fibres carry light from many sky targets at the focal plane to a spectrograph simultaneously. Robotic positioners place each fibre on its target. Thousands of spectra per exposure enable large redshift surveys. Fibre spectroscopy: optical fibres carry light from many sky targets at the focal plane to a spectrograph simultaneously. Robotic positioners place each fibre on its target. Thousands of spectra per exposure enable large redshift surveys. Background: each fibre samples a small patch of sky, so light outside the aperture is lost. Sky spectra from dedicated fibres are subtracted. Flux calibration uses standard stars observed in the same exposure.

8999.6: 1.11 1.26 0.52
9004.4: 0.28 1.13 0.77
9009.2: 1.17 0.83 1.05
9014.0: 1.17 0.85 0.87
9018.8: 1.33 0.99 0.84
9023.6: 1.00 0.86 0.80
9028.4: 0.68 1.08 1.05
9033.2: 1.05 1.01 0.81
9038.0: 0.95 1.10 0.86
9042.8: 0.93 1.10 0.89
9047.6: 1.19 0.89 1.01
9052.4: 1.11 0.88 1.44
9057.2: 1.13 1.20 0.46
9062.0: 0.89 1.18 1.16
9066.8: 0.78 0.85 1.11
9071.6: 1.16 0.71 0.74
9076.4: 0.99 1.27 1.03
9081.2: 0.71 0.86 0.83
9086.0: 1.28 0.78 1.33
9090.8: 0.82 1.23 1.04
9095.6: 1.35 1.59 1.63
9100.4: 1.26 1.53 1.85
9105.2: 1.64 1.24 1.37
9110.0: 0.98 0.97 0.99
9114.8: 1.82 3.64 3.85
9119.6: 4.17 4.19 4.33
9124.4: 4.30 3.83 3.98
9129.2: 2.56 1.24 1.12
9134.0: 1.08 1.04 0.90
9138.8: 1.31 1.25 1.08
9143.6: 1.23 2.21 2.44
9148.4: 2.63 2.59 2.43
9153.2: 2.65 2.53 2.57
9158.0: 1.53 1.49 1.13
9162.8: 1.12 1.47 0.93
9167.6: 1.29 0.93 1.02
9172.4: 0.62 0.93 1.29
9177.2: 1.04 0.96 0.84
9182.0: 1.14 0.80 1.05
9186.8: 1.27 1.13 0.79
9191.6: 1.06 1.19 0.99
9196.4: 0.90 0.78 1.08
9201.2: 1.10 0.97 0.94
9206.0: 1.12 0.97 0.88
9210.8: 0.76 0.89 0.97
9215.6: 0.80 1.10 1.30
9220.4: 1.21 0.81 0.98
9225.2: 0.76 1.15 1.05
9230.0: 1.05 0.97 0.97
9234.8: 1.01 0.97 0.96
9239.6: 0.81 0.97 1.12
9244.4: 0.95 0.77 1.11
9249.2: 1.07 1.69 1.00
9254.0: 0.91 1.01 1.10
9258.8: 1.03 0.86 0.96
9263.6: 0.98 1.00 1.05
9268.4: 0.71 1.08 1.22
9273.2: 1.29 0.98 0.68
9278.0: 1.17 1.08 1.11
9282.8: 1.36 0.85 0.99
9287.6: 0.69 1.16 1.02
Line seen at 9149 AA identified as [N II] 6583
